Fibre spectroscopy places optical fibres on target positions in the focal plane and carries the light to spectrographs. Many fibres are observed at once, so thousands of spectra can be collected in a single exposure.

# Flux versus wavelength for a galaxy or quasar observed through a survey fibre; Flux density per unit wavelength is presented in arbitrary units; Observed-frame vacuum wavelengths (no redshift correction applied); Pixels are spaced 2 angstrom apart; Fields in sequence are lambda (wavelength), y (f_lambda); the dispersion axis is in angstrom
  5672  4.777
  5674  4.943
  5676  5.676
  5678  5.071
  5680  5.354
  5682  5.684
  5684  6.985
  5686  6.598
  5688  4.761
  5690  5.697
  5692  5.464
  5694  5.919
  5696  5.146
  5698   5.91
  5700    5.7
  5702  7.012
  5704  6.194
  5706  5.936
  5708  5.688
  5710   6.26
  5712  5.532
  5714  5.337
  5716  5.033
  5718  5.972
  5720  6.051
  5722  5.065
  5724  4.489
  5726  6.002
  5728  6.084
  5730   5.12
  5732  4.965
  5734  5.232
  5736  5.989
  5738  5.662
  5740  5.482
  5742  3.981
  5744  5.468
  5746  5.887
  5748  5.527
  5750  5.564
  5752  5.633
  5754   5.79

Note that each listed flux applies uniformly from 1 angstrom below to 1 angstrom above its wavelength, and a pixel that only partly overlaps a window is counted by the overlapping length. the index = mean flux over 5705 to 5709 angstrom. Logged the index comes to 5.81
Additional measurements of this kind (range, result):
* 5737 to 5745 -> 5.15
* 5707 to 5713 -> 5.83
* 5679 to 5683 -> 5.52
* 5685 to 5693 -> 5.63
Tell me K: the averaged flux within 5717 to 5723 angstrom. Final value 5.7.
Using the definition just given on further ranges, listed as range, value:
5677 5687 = 5.94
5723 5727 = 5.25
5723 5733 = 5.33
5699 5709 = 6.11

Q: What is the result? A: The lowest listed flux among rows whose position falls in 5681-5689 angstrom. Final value 4.761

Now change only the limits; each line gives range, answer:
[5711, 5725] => 4.489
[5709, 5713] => 5.532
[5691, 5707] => 5.146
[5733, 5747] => 3.981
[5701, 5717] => 5.033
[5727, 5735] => 4.965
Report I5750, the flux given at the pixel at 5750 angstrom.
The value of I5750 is 5.564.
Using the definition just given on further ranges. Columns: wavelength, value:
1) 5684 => 6.985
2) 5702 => 7.012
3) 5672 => 4.777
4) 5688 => 4.761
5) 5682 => 5.684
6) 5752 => 5.633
